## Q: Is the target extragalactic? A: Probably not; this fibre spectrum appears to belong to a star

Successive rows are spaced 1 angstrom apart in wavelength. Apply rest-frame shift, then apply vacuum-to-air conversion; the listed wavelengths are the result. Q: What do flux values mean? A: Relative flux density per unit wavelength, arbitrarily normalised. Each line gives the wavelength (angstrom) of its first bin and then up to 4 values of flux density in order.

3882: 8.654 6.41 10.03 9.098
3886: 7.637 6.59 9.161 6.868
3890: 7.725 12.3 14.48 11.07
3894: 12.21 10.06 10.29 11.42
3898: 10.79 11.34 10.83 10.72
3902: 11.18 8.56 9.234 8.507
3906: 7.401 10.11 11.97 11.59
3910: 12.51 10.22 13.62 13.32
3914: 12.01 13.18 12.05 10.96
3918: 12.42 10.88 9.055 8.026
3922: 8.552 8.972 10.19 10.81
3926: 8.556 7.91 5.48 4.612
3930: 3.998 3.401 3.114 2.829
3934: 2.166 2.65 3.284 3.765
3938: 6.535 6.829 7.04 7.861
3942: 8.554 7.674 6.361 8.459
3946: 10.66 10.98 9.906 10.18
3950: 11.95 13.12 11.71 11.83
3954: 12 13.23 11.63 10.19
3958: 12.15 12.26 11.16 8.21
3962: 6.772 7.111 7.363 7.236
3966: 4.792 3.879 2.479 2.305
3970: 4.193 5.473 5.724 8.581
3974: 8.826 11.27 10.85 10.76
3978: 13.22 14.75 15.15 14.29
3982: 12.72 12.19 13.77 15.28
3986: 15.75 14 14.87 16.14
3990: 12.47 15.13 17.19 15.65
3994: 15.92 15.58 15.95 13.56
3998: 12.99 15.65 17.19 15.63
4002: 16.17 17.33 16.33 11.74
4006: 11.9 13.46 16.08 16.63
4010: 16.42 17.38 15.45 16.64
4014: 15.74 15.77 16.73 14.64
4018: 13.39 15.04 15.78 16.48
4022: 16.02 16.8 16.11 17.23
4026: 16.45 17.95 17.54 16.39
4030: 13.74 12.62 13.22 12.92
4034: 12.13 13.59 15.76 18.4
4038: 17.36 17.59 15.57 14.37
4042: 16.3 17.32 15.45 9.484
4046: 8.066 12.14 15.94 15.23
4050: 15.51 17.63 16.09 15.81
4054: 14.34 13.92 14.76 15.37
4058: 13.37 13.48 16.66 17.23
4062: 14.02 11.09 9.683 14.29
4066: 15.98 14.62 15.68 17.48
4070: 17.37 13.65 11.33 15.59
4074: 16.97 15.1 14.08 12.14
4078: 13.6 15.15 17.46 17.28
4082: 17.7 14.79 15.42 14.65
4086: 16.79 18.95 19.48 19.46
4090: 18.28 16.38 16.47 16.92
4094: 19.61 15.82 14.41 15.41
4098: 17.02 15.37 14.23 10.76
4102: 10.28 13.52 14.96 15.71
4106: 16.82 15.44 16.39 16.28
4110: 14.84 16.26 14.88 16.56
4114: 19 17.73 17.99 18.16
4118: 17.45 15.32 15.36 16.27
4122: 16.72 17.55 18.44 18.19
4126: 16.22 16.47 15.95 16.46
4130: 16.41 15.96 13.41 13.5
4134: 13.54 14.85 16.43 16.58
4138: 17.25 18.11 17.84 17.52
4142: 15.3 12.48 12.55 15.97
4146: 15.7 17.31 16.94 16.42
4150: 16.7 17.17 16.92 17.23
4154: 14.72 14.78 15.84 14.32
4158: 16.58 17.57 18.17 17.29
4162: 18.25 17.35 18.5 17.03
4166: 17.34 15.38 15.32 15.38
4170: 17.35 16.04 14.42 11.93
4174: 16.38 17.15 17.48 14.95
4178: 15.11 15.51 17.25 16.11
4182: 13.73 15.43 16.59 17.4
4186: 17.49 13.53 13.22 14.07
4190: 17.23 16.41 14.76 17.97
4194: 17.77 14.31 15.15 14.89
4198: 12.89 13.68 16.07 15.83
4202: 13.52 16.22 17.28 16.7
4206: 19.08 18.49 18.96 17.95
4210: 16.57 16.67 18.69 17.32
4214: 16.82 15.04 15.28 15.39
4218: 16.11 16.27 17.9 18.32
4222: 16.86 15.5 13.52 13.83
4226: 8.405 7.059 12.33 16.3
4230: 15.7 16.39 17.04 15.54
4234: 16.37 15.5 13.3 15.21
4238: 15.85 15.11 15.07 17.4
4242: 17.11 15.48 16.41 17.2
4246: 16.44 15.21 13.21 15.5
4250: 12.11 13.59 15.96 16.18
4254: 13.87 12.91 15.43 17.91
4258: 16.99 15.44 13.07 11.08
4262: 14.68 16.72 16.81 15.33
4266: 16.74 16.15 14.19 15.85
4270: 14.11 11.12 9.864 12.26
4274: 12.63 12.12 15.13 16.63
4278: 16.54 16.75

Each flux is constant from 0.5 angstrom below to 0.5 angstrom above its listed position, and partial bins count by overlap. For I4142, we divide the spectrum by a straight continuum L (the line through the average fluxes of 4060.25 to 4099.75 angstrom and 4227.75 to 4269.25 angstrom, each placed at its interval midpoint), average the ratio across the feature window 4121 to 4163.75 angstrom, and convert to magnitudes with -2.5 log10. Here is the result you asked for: -0.05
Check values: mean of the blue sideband 15.7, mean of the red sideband 15.4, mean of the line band 16.3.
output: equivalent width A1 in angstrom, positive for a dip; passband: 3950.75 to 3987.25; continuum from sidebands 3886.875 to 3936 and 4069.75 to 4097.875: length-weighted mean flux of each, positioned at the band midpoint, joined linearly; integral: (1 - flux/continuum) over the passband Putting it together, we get 4.5 angstrom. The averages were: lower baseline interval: 9.26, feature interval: 10.1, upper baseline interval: 16.1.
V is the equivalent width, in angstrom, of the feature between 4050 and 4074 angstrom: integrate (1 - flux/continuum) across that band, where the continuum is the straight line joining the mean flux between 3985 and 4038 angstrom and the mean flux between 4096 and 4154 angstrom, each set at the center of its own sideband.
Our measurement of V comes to 1.3 angstrom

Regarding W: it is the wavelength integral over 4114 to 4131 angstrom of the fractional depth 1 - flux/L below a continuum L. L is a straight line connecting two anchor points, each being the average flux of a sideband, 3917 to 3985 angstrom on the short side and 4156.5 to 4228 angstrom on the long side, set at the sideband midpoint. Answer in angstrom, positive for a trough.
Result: -3.9 angstrom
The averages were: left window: 8.65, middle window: 17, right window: 15.9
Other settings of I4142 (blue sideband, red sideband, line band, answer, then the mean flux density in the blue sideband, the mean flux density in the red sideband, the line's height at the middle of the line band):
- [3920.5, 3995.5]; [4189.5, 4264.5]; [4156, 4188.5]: -0.13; 9.47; 15.6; 14.3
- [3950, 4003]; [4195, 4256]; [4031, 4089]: -0.16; 11.7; 15.5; 13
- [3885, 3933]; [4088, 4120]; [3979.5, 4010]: -0.19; 9.62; 16.1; 12.5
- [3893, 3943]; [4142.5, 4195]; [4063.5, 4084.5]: -0.13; 8.82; 16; 13.3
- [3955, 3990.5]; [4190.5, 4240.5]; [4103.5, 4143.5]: -0.19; 10.3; 15.7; 13.6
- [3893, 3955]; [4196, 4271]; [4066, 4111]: -0.25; 9.17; 15.5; 12.5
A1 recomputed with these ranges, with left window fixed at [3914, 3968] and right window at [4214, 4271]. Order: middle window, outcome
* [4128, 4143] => -3.6 angstrom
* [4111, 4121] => -3.7 angstrom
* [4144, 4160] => -3.8 angstrom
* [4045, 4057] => -3.9 angstrom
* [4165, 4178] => -2.2 angstrom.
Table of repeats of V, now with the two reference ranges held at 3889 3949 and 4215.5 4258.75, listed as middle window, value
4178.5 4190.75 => -1.3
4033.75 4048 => -4.1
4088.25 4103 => -3.9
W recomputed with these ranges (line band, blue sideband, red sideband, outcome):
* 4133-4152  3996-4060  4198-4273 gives -0.9 angstrom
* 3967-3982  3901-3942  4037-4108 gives 2.5 angstrom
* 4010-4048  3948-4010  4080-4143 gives -4.7 angstrom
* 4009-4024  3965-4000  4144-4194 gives -3.9 angstrom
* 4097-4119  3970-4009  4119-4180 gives -0.3 angstrom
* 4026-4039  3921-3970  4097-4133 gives -3.7 angstrom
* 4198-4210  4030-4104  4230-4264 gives -1.0 angstrom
